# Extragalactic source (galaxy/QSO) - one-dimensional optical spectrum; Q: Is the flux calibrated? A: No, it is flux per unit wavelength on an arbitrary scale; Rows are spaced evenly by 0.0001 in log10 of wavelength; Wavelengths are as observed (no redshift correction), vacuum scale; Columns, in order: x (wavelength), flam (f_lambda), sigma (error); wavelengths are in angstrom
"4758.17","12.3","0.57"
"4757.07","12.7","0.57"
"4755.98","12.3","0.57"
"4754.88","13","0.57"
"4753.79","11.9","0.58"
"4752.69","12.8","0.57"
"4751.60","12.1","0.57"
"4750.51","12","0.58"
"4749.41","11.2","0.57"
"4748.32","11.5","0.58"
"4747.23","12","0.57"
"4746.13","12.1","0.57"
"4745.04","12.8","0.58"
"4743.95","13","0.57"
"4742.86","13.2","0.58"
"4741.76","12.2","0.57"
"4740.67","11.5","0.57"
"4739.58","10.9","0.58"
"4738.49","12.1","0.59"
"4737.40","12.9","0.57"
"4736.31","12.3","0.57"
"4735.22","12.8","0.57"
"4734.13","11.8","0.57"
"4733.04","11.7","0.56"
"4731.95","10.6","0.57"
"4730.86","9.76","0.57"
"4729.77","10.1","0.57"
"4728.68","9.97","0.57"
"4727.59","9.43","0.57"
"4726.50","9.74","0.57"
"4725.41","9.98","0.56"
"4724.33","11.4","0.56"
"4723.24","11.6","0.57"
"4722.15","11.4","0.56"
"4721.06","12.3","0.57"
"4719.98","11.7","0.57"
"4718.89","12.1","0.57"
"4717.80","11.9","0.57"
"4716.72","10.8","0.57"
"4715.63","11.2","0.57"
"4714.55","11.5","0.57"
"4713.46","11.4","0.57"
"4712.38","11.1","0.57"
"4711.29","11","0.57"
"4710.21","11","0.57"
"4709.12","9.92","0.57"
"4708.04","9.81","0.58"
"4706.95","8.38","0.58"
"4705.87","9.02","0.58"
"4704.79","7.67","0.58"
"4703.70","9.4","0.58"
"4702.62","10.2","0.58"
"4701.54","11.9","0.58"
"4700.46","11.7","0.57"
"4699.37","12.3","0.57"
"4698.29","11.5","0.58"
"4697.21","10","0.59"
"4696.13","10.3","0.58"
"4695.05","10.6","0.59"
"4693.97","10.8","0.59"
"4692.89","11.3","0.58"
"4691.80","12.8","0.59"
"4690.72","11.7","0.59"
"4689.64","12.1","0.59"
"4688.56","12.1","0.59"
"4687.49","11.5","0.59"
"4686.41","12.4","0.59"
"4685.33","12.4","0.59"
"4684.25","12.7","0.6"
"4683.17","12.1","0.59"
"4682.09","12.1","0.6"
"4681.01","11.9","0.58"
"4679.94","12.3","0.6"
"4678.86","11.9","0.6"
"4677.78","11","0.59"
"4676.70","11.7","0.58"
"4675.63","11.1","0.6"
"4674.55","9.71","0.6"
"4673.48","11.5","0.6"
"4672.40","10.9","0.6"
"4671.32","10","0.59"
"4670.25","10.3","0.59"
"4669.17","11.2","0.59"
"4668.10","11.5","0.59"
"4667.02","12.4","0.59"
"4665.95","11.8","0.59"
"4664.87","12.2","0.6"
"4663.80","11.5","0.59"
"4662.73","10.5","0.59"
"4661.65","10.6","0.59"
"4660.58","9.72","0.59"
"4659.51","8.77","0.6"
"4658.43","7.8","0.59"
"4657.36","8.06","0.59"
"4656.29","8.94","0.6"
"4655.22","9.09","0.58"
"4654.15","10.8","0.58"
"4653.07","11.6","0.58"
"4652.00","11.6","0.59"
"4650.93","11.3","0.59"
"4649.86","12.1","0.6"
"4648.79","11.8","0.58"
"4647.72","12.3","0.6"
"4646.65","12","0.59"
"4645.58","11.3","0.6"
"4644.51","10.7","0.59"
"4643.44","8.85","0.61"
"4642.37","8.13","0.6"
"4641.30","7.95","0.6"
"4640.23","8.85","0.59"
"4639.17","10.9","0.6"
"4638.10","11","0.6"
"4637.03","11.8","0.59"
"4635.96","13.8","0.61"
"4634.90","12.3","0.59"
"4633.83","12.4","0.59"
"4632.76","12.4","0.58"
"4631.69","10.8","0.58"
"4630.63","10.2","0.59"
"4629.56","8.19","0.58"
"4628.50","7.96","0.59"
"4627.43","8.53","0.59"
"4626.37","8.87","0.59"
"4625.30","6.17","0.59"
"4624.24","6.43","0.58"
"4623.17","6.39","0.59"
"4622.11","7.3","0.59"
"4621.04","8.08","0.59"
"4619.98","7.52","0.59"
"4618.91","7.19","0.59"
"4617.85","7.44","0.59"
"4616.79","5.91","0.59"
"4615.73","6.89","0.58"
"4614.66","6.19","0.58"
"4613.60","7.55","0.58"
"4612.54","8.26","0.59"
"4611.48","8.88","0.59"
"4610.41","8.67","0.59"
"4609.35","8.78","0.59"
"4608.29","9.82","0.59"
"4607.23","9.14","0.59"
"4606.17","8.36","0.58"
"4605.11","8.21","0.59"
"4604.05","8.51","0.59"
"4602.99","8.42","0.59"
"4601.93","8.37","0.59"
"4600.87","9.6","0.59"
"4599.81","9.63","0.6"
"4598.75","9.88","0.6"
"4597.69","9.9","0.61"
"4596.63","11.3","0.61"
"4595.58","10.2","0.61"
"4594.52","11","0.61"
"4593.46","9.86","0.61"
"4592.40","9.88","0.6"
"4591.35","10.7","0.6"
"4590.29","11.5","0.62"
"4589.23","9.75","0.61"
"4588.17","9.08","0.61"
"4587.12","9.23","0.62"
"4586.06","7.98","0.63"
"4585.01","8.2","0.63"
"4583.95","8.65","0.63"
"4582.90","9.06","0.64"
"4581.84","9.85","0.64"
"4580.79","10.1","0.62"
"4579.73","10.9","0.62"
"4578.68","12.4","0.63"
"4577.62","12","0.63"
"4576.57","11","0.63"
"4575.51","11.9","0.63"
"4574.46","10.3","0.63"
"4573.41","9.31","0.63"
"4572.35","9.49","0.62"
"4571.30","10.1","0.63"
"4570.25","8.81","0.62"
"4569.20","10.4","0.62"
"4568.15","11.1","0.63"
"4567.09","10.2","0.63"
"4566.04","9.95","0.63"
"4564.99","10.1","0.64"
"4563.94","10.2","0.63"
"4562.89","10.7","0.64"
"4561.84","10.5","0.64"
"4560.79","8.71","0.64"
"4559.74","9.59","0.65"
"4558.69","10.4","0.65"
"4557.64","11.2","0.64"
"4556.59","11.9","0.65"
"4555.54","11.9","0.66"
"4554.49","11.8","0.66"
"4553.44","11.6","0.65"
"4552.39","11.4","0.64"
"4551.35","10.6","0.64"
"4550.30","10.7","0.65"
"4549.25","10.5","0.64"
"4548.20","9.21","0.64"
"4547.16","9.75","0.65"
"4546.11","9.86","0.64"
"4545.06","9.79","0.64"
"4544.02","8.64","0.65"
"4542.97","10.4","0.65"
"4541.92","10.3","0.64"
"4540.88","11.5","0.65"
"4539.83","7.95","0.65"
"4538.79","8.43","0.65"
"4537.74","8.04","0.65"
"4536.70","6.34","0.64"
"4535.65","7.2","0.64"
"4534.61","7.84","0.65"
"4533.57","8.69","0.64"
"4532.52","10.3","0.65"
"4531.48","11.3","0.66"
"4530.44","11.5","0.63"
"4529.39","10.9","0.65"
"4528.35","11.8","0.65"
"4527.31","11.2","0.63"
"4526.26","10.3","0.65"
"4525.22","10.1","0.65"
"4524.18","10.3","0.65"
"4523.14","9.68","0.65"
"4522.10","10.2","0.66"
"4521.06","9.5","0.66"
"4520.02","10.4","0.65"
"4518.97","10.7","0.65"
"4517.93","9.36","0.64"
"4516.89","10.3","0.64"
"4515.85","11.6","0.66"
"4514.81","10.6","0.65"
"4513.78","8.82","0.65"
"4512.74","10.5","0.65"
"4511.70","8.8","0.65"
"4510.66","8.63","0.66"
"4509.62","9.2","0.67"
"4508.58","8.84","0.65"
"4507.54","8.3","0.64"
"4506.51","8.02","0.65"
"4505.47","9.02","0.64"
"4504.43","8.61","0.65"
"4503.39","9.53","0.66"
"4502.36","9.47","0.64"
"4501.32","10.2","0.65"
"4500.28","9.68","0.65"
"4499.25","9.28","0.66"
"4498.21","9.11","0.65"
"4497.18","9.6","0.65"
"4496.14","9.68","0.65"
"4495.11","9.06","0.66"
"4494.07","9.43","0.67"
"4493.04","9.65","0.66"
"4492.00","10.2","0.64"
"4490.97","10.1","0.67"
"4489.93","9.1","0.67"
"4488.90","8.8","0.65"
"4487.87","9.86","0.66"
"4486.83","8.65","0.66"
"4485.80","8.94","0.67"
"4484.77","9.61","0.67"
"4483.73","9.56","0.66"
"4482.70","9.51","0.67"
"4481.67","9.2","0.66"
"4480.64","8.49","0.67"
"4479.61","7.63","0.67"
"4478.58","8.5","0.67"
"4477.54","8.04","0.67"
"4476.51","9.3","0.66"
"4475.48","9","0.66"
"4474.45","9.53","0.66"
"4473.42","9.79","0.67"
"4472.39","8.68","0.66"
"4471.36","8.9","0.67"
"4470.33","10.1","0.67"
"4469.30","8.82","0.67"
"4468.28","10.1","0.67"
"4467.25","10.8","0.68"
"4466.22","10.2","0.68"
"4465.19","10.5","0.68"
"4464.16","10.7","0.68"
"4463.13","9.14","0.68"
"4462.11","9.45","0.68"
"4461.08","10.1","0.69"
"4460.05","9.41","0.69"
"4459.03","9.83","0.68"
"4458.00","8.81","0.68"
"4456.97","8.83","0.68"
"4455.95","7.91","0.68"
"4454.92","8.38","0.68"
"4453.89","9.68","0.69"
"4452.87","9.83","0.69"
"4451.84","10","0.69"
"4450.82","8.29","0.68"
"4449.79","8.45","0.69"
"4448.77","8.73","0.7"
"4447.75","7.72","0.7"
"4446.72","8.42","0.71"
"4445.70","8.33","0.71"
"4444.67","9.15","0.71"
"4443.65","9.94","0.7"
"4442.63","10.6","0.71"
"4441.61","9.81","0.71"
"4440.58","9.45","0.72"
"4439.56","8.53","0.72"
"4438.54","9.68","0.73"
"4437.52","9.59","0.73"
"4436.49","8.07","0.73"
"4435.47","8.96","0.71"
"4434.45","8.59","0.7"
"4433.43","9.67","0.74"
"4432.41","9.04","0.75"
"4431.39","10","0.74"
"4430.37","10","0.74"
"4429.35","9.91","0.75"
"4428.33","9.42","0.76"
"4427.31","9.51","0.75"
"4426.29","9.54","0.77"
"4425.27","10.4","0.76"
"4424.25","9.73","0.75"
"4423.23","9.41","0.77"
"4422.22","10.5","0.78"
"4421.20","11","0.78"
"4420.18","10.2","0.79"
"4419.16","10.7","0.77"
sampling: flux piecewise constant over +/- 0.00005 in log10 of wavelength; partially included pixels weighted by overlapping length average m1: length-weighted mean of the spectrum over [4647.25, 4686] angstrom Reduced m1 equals 11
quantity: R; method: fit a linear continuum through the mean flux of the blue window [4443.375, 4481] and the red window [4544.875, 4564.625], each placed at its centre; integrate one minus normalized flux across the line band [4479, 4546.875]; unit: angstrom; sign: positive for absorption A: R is 2.84 angstrom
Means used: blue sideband 9.17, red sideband 10.6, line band 9.51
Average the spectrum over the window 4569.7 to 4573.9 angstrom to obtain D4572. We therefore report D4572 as 9.44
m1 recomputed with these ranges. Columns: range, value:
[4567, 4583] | 10.5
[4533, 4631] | 9.36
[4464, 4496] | 9.37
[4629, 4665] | 10.6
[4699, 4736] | 10.8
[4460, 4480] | 9.44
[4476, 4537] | 9.49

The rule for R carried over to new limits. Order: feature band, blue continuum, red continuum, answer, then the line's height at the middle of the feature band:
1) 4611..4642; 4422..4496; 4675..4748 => 5.30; 10.6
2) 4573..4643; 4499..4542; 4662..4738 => 6.93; 10.4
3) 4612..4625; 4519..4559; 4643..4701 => 4.41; 10.7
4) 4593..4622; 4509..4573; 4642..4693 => 5.35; 10.6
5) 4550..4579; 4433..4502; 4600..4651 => -4.41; 9.23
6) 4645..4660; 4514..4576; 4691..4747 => 0.28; 10.7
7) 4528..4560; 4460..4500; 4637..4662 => -1.08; 9.71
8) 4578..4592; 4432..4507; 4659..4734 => 0.46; 10.2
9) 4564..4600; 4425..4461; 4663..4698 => 1.47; 10.5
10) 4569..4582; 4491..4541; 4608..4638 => -2.01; 9.12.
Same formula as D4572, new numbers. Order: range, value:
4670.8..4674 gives 10.8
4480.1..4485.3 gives 9.27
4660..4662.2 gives 10.1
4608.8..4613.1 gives 8.64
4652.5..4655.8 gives 10.5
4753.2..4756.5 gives 12.4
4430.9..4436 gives 9.25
